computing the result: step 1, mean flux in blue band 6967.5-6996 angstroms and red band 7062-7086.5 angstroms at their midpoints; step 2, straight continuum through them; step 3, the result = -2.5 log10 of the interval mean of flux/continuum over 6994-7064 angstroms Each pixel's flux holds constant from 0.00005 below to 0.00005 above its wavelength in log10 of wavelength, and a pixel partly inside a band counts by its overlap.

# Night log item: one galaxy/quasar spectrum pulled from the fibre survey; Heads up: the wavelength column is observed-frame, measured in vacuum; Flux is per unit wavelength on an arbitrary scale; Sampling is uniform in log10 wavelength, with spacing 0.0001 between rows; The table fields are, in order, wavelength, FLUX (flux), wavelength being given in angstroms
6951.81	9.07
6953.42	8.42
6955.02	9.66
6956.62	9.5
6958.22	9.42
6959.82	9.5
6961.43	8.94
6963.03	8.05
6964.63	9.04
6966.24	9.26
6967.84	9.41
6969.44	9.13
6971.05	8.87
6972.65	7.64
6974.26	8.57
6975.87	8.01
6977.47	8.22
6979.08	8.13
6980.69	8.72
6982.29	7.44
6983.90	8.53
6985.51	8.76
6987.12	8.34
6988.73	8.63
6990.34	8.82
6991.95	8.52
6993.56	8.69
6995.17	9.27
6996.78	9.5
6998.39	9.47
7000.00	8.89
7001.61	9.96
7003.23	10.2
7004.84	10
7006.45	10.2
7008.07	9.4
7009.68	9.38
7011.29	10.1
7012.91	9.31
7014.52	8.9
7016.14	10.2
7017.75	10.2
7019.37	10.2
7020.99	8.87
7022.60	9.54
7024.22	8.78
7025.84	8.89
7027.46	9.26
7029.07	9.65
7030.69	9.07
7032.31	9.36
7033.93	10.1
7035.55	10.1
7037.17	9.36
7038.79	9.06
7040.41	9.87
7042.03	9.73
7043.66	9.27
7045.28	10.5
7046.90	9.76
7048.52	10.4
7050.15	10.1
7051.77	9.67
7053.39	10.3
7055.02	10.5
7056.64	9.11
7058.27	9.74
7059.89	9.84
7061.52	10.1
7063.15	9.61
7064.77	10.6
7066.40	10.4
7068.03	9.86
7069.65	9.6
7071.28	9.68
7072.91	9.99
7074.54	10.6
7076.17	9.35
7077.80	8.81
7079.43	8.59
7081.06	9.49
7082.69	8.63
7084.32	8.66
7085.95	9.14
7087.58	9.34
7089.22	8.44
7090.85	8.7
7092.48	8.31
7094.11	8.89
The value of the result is -0.072 mag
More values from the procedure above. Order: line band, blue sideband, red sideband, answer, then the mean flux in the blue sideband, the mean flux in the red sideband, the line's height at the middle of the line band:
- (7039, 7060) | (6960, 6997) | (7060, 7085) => -0.058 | 8.63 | 9.61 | 9.37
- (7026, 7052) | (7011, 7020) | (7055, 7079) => 0.013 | 9.79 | 9.81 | 9.8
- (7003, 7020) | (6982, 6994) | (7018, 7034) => -0.090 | 8.5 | 9.37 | 9.03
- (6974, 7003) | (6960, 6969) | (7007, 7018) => 0.071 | 8.99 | 9.63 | 9.31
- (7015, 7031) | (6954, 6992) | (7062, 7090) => -0.046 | 8.72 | 9.47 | 9.08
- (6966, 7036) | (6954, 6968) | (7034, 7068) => 0.042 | 9.18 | 9.9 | 9.5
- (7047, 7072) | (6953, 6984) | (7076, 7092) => -0.128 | 8.73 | 8.89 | 8.85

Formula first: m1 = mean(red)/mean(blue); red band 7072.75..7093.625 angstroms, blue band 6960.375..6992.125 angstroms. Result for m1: 1.06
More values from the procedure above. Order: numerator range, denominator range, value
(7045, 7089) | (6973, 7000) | 1.13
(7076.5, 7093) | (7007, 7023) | 0.92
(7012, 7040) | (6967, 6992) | 1.12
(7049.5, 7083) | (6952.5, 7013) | 1.08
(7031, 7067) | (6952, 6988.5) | 1.13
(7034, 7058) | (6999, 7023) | 1.02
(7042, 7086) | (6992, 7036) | 1.02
